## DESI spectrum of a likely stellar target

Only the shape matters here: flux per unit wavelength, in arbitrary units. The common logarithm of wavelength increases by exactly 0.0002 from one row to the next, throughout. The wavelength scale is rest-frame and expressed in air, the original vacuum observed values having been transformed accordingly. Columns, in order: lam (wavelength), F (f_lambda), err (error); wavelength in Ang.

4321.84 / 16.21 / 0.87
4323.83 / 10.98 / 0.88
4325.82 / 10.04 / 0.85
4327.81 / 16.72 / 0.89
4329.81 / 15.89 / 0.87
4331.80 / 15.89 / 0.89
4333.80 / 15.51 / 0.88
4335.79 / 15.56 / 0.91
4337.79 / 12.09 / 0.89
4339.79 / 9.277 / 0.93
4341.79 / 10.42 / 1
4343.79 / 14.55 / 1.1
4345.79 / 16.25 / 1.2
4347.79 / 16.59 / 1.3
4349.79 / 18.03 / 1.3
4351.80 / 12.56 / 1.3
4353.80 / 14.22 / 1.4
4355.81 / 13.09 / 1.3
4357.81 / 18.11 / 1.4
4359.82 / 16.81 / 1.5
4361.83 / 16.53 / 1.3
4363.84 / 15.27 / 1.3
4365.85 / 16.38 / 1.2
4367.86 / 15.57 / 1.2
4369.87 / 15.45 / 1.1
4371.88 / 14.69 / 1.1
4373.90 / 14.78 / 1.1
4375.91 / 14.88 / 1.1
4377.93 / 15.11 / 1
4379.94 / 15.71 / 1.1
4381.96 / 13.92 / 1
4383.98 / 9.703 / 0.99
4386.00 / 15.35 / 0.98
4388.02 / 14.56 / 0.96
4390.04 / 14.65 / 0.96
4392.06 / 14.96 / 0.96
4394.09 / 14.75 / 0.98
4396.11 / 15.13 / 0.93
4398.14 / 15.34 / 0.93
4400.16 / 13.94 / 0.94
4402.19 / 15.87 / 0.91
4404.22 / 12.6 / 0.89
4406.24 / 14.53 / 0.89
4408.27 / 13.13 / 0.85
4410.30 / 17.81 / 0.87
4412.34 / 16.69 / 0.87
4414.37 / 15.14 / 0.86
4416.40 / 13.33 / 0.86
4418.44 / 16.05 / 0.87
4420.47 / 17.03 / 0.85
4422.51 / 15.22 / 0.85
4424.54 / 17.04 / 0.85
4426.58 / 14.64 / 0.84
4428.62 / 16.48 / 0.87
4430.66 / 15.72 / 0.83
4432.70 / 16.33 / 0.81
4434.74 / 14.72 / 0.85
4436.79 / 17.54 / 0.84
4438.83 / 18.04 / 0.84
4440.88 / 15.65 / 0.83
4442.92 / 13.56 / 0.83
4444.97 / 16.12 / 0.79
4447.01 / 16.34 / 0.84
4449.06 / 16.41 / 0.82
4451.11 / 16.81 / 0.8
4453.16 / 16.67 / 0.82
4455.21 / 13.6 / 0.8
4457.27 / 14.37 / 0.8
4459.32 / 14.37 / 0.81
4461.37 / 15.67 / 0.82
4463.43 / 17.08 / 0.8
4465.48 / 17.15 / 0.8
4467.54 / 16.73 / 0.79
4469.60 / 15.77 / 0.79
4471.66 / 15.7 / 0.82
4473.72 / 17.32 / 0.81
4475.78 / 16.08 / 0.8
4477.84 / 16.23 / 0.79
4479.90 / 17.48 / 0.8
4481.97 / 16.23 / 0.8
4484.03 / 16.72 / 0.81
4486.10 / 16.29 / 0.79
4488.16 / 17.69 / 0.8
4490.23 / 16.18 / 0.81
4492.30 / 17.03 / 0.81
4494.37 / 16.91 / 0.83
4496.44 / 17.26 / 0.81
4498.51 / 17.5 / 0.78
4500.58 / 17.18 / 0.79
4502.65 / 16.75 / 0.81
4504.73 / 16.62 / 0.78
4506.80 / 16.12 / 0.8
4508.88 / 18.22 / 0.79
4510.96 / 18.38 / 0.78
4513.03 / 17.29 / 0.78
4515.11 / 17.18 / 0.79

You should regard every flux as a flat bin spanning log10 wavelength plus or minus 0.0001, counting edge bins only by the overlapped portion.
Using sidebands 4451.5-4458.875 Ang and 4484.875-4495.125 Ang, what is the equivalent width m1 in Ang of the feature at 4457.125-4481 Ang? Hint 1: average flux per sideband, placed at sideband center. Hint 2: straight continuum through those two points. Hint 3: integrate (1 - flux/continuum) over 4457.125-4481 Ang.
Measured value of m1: -0.8 Ang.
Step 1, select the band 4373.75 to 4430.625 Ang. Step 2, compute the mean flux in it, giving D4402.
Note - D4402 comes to 15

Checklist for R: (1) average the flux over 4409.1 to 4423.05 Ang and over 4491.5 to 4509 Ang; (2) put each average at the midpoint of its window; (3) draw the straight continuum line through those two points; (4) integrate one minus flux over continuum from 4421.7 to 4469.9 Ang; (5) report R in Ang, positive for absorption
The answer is 1.0 Ang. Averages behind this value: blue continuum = 15.9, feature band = 15.9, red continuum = 17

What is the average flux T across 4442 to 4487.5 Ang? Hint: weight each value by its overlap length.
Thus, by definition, 16.1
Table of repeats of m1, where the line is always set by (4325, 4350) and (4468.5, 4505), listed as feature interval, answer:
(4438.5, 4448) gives 0.1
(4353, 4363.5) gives -0.8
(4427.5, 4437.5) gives -0.2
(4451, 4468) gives 0.6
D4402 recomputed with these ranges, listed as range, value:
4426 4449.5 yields 16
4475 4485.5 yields 16.5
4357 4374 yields 16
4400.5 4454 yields 15.7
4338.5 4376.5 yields 14.9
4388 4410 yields 14.6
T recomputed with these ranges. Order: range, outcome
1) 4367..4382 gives 15.1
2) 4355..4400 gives 15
